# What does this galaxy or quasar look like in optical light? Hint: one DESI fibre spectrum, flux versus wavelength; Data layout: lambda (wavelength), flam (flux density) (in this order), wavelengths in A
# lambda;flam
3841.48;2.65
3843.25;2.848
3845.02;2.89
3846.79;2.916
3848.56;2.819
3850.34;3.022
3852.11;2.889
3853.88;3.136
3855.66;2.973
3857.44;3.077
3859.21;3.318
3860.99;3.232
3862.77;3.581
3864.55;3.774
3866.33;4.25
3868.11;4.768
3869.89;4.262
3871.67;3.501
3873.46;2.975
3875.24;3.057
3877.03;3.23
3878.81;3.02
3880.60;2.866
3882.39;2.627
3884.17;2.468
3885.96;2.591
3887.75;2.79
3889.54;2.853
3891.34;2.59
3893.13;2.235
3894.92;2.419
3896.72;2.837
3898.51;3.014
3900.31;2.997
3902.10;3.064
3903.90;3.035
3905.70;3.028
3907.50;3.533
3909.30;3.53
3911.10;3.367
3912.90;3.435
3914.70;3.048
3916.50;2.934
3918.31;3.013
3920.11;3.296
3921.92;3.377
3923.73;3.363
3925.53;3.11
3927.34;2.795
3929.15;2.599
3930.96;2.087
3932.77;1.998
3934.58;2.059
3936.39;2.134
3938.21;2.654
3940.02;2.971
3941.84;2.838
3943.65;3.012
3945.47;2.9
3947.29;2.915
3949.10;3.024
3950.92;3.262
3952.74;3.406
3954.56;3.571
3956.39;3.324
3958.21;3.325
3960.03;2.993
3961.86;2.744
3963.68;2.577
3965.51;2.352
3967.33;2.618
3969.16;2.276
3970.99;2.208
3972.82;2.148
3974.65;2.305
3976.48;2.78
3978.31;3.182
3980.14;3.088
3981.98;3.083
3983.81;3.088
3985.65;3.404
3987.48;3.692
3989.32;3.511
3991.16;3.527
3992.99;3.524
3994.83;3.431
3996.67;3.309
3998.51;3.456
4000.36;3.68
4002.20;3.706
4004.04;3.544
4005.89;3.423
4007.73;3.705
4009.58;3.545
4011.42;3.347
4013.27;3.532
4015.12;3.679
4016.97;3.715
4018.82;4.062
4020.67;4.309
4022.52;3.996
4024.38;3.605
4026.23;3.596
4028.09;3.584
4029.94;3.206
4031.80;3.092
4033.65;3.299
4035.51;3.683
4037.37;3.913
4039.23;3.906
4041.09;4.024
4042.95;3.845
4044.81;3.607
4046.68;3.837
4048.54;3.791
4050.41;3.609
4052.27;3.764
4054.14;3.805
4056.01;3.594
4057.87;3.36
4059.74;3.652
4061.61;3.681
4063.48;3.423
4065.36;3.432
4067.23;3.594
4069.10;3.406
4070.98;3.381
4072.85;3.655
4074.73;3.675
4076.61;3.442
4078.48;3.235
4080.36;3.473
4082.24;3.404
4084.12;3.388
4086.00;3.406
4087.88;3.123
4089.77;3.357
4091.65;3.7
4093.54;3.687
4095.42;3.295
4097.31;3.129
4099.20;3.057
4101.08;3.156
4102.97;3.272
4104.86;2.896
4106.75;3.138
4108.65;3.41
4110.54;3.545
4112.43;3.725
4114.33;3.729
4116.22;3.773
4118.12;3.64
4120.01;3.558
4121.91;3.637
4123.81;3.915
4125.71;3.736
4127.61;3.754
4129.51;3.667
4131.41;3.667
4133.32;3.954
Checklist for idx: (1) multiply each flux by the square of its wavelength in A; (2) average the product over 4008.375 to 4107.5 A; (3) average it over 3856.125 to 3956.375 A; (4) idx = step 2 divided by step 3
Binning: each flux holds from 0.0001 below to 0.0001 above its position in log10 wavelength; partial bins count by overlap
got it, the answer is 1.3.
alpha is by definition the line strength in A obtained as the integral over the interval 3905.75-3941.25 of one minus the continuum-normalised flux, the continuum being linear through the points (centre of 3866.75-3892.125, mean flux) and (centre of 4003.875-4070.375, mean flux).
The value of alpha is 3.9 A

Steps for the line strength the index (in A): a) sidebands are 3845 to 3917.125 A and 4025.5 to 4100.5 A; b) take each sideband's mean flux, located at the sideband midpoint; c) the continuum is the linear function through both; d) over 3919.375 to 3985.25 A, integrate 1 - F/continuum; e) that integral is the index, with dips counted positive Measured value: 9.21 A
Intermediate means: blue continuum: 3.12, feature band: 2.82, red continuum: 3.53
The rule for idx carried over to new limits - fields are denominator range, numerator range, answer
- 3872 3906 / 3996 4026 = 1.38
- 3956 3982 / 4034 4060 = 1.43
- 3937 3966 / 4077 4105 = 1.19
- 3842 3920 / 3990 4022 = 1.24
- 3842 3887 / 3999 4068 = 1.24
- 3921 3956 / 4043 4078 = 1.34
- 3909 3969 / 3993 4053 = 1.31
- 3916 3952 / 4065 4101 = 1.30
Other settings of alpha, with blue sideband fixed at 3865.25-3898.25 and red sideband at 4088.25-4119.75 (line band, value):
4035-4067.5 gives -3.6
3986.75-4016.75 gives -2.7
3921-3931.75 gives 0.8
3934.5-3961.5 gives 1.6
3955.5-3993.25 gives 3.3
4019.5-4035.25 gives -1.5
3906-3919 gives -0.6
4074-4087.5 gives -0.2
